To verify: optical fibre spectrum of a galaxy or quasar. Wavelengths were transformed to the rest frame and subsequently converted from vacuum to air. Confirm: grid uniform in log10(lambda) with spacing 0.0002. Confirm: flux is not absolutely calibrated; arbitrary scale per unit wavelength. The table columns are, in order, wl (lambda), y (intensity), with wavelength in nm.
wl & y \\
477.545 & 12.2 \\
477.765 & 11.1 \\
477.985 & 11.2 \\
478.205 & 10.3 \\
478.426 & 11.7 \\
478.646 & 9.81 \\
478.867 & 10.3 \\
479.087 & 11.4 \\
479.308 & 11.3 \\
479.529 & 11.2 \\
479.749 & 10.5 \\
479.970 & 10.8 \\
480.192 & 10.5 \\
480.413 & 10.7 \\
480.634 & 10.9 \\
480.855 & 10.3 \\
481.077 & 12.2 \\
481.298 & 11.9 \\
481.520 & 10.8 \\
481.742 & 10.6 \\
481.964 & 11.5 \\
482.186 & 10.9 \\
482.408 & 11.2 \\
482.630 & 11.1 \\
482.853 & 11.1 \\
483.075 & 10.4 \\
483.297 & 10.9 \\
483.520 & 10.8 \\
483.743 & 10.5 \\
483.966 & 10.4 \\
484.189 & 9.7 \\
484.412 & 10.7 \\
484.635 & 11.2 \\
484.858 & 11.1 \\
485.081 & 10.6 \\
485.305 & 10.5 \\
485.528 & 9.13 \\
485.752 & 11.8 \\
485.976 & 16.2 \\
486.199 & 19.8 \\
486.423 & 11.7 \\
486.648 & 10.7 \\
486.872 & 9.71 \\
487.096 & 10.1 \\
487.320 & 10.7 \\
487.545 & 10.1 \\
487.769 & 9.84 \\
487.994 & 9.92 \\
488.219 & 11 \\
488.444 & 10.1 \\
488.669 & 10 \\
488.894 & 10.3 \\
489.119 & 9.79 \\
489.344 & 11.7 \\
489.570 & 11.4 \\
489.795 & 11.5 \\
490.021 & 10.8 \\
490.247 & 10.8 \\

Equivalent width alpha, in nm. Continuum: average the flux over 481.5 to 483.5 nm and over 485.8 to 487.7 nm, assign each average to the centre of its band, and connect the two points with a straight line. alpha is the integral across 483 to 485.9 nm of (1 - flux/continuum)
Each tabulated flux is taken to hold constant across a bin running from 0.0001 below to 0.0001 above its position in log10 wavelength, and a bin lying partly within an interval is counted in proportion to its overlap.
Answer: 0.22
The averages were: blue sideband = 10.9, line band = 10.7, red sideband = 12.3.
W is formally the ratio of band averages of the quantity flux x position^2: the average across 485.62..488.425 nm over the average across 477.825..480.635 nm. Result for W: 1.12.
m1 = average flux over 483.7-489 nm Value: 11.1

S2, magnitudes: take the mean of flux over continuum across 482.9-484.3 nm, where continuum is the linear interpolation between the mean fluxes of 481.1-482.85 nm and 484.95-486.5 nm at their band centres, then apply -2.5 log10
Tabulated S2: 0.14 mag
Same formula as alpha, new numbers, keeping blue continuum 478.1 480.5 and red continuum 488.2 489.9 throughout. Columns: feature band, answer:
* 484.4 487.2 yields -0.29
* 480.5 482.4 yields -0.07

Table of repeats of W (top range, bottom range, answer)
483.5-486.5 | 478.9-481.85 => 1.09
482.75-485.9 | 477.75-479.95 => 1.01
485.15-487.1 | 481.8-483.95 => 1.14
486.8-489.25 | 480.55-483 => 0.94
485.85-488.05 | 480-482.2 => 1.11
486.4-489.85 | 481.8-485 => 0.99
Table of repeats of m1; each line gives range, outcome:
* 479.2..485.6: 10.8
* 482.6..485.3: 10.7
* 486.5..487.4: 10.3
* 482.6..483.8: 10.8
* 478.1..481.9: 10.9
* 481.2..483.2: 11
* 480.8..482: 11.2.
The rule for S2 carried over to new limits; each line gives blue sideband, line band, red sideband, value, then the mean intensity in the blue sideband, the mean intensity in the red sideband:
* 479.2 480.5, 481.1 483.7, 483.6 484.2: -0.055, 10.8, 10.3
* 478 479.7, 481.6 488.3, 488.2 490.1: -0.035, 10.9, 10.7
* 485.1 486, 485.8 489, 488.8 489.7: -0.033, 11.3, 10.8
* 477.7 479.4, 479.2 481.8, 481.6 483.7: -0.008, 10.9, 10.9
